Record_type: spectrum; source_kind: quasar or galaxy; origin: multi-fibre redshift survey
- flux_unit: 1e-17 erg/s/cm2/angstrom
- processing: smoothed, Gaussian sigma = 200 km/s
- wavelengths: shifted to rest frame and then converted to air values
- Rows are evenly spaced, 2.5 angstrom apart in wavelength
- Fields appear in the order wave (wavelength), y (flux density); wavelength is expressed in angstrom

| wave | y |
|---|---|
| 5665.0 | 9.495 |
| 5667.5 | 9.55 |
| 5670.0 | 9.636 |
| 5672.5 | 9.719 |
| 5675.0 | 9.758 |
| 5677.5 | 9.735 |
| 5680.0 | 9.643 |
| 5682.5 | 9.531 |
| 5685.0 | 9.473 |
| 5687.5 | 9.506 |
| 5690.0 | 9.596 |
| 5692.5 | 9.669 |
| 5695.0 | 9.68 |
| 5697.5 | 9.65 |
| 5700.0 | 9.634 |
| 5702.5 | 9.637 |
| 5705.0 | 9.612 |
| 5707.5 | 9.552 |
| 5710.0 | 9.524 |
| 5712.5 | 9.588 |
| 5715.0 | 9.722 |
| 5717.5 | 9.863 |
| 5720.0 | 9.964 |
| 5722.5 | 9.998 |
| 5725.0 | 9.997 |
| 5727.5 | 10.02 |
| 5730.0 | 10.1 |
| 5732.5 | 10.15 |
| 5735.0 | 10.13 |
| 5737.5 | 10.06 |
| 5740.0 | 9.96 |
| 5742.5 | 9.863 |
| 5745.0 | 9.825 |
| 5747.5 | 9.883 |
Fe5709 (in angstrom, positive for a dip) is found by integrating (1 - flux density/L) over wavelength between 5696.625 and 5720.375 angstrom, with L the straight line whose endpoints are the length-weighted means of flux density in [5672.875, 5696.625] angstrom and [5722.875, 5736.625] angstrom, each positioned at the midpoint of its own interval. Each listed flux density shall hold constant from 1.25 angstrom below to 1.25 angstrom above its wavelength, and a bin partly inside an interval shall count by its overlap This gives 0.5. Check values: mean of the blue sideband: 9.63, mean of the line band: 9.66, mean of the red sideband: 10.1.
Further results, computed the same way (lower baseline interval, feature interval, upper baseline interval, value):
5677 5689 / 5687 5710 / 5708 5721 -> 0.1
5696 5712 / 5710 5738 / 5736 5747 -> -0.5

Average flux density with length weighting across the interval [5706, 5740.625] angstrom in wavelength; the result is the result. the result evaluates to 9.9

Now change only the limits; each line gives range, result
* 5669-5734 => 9.73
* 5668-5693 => 9.62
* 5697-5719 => 9.65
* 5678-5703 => 9.6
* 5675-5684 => 9.65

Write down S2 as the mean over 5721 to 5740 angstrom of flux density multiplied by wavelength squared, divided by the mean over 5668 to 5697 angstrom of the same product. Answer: 1.06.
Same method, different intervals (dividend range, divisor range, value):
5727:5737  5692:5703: 1.06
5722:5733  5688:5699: 1.06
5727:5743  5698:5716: 1.06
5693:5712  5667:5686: 1.01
